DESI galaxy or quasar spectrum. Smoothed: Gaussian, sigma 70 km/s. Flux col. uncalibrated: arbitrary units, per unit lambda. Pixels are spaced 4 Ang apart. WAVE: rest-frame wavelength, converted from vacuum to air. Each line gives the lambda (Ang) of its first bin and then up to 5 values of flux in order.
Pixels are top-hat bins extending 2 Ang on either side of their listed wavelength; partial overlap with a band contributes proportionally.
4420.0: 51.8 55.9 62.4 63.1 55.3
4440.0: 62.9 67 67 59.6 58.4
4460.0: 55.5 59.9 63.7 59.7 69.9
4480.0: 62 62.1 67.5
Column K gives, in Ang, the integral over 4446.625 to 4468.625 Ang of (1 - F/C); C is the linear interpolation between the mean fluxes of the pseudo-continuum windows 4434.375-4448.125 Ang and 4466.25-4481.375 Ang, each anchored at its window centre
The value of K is 1.04 Ang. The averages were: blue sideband 62.7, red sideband 63.9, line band 60.3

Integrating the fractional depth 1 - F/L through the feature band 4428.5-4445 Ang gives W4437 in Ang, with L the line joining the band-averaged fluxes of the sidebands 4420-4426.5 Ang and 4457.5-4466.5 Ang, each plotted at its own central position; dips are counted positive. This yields -1.66 Ang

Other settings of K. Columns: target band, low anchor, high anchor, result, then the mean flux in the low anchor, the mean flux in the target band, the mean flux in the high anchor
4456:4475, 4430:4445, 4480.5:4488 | 0.8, 61.7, 60.1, 63.5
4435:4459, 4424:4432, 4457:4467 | -0.9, 61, 61.7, 58.4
